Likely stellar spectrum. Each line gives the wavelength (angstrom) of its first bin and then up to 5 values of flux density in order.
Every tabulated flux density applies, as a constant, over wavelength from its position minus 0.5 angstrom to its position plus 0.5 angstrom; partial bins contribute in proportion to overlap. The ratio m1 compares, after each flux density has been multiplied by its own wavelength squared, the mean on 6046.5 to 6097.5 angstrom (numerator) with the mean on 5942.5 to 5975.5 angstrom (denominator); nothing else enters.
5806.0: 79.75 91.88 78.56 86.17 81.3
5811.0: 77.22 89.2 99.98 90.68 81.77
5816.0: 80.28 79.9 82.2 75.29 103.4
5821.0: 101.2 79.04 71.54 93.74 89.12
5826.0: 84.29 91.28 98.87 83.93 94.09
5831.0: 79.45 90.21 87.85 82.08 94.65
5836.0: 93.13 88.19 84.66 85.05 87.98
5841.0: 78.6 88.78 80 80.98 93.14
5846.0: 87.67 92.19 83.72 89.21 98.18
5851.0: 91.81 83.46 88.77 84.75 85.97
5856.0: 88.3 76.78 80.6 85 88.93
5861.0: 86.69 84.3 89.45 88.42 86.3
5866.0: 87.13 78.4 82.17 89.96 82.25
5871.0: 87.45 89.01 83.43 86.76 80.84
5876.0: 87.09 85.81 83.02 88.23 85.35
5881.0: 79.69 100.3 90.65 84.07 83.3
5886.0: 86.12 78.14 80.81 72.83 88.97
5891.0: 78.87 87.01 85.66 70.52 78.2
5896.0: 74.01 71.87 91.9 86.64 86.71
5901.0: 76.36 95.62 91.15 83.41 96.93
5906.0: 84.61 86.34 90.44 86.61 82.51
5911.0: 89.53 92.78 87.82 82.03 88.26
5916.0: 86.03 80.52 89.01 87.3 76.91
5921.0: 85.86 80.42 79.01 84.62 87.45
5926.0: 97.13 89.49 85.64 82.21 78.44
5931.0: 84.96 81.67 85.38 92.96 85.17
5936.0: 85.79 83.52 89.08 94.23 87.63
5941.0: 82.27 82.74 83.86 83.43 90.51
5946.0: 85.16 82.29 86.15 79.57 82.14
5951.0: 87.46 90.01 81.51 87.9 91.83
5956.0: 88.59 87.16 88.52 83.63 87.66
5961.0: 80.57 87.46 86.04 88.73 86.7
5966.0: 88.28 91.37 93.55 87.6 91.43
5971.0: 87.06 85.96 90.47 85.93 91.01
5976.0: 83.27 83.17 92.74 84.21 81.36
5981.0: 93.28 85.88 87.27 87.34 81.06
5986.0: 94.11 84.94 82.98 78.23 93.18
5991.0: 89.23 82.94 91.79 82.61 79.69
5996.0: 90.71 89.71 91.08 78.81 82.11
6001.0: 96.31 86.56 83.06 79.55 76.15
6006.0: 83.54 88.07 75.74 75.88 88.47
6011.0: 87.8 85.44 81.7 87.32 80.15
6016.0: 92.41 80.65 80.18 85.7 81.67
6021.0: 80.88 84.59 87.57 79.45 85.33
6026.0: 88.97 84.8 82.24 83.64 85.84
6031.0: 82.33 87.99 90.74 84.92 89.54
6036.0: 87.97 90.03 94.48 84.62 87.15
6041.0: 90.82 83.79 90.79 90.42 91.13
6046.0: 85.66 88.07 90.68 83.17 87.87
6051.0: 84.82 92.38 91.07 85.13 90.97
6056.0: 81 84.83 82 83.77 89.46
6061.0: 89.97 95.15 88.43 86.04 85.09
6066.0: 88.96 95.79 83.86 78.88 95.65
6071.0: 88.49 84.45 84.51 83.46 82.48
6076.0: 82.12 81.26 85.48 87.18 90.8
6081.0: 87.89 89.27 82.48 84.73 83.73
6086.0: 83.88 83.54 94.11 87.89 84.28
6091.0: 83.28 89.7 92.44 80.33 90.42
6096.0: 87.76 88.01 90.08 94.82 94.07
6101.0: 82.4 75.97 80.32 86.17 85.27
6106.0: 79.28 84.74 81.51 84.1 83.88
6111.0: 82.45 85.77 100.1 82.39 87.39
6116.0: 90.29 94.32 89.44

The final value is 1.04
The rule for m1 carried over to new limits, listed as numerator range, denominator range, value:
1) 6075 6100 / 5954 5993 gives 1.03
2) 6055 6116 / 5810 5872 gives 1.08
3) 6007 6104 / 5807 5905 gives 1.08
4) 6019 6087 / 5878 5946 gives 1.07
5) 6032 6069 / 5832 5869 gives 1.09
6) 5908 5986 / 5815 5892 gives 1.04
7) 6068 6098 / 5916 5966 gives 1.05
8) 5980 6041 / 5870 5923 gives 1.05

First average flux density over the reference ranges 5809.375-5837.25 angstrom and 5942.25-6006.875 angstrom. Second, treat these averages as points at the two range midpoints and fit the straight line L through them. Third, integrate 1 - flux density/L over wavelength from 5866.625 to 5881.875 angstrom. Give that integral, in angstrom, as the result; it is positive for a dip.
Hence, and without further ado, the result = 0.3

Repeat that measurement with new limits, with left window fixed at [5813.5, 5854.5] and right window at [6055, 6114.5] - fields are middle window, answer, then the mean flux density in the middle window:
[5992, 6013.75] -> 0.5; 84.5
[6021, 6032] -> 0.3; 84.5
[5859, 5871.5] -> 0.2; 85.9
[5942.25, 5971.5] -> 0.0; 86.7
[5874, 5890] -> 0.4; 84.6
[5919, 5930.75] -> 0.3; 84.4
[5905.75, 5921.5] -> 0.2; 86.1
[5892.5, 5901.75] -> 0.7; 80.6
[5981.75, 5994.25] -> 0.0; 86.4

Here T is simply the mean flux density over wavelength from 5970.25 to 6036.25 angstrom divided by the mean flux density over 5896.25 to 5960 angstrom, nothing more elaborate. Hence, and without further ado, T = 0.99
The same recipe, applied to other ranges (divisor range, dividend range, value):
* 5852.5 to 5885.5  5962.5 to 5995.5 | 1.02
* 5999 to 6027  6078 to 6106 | 1.03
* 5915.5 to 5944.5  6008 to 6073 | 1.01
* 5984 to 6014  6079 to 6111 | 1.01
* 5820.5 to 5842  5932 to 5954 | 0.98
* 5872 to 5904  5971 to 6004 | 1.03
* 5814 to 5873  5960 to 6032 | 0.99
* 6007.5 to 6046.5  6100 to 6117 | 0.99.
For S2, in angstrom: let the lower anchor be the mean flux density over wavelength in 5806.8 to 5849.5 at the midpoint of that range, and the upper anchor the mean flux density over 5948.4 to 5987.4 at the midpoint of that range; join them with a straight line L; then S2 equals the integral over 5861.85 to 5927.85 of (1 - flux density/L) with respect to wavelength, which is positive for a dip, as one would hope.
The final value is 1.3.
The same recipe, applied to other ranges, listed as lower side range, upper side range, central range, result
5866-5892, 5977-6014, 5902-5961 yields -0.8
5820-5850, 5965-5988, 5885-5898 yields 1.1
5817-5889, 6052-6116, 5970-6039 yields 0.6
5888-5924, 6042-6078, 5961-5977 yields -0.5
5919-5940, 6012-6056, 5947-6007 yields -0.3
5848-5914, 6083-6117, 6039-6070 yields -0.6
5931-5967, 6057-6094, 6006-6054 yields 0.2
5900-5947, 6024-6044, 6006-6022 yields 0.6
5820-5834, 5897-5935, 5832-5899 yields 1.6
